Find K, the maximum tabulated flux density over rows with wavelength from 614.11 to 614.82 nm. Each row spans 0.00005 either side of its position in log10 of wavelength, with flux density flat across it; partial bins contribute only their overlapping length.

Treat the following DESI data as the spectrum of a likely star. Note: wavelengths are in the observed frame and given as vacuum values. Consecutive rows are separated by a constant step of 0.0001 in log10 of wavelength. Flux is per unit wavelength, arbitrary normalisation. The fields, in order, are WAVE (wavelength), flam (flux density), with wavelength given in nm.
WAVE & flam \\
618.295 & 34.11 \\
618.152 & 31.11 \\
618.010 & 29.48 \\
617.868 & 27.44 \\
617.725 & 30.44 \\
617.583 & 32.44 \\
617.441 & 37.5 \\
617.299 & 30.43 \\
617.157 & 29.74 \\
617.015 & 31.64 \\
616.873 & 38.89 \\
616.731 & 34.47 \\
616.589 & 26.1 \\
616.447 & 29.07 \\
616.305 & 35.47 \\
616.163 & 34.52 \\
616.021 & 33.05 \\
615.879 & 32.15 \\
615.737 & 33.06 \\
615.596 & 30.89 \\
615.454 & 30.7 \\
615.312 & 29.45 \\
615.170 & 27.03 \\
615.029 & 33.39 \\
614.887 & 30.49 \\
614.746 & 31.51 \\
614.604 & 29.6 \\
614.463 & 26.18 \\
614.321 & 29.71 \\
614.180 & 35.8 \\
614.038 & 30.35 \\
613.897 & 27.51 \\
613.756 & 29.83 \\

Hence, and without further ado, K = 35.8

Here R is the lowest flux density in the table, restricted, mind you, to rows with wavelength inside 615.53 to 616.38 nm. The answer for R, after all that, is 30.89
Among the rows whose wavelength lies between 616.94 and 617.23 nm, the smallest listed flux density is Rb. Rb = 29.74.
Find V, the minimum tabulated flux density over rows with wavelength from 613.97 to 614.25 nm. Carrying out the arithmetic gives 30.35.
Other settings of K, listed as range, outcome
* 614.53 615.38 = 33.39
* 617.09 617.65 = 37.5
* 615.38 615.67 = 30.89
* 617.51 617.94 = 32.44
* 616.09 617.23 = 38.89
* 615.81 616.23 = 34.52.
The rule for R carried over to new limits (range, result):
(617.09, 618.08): 27.44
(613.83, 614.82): 26.18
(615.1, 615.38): 27.03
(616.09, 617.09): 26.1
